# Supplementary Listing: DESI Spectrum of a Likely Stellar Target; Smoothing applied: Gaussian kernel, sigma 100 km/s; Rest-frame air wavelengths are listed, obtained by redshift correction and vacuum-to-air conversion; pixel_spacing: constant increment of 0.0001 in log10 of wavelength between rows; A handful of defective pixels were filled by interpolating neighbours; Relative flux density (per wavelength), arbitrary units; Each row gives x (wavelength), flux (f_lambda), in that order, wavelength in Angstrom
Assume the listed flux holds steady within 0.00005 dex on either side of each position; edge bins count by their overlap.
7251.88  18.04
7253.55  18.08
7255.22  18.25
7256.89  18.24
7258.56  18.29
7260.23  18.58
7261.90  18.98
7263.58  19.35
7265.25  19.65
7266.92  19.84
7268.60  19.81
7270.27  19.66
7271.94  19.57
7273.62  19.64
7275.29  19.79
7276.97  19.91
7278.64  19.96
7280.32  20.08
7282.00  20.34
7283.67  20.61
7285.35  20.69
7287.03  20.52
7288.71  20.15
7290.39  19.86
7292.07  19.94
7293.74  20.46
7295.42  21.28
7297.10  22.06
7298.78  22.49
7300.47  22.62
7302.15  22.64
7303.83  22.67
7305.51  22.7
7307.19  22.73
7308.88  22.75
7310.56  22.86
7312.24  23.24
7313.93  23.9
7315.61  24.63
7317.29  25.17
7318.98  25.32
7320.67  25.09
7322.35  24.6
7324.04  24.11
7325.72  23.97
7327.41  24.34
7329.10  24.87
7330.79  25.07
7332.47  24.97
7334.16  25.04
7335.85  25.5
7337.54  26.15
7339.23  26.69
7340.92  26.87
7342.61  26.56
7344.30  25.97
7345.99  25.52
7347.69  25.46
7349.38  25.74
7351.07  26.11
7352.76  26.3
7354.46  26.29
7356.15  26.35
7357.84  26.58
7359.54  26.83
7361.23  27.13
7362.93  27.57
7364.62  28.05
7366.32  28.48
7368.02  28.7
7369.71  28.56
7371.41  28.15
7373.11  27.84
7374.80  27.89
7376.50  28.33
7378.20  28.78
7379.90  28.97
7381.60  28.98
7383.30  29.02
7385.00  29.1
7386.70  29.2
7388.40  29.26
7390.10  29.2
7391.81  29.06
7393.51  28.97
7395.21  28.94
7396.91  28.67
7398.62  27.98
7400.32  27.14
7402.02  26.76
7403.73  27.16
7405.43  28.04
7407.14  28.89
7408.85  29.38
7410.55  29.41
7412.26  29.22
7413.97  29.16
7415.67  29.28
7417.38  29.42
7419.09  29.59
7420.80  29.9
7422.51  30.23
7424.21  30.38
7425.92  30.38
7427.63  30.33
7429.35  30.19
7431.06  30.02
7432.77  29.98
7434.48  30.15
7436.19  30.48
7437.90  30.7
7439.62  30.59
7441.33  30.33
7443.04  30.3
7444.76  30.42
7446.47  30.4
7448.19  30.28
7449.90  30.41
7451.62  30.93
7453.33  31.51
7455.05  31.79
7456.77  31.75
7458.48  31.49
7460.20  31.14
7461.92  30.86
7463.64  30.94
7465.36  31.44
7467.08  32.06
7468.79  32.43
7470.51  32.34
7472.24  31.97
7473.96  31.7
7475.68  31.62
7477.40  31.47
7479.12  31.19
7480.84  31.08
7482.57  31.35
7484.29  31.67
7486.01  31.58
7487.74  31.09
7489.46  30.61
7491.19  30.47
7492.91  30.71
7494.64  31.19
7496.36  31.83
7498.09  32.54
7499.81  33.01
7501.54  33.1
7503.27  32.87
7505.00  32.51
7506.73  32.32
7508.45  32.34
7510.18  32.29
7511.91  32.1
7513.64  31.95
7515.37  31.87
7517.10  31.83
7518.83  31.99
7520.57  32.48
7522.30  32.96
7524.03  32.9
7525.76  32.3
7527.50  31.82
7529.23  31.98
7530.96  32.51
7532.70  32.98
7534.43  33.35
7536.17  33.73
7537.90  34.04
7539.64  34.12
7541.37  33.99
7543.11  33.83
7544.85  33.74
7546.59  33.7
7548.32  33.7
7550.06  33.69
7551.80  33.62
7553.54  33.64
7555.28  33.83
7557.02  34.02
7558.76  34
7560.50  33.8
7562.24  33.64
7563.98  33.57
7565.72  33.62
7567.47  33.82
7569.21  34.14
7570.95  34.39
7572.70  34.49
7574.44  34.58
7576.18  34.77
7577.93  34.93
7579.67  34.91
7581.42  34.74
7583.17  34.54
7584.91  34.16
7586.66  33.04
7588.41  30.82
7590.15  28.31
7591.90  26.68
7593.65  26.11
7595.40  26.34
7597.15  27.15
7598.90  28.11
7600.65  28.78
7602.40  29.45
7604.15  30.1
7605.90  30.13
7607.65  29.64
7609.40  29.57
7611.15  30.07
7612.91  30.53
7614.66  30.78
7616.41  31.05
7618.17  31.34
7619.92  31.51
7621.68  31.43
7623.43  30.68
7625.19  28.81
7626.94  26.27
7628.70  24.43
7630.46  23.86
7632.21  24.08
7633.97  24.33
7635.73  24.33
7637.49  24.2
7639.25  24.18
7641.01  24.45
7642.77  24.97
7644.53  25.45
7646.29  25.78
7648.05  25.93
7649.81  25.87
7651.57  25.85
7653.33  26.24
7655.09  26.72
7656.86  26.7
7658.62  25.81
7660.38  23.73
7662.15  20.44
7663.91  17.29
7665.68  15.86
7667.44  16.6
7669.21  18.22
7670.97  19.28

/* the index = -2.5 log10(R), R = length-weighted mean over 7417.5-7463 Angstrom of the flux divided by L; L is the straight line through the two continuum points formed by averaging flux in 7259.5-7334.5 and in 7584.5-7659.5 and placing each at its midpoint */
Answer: -0.24 mag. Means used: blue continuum 21.9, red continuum 27.7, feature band 30.5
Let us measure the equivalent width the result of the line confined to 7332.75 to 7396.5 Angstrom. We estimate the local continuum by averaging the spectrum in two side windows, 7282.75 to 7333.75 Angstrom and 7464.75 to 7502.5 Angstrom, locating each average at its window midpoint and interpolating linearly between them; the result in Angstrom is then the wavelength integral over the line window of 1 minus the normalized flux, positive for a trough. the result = -4.4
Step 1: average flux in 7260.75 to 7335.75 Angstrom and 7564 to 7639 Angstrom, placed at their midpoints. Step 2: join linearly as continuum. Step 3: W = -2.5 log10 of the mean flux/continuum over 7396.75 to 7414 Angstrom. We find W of -0.14 mag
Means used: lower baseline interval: 22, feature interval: 28.3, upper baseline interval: 30.1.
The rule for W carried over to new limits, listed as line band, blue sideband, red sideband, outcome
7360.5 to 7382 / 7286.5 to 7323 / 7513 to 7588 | -0.11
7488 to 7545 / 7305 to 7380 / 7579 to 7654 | -0.18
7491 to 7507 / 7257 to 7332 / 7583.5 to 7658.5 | -0.25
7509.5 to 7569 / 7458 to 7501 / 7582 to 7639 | -0.10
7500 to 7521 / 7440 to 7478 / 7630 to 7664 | -0.10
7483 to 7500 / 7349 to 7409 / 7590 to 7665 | -0.15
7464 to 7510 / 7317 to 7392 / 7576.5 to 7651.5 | -0.15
